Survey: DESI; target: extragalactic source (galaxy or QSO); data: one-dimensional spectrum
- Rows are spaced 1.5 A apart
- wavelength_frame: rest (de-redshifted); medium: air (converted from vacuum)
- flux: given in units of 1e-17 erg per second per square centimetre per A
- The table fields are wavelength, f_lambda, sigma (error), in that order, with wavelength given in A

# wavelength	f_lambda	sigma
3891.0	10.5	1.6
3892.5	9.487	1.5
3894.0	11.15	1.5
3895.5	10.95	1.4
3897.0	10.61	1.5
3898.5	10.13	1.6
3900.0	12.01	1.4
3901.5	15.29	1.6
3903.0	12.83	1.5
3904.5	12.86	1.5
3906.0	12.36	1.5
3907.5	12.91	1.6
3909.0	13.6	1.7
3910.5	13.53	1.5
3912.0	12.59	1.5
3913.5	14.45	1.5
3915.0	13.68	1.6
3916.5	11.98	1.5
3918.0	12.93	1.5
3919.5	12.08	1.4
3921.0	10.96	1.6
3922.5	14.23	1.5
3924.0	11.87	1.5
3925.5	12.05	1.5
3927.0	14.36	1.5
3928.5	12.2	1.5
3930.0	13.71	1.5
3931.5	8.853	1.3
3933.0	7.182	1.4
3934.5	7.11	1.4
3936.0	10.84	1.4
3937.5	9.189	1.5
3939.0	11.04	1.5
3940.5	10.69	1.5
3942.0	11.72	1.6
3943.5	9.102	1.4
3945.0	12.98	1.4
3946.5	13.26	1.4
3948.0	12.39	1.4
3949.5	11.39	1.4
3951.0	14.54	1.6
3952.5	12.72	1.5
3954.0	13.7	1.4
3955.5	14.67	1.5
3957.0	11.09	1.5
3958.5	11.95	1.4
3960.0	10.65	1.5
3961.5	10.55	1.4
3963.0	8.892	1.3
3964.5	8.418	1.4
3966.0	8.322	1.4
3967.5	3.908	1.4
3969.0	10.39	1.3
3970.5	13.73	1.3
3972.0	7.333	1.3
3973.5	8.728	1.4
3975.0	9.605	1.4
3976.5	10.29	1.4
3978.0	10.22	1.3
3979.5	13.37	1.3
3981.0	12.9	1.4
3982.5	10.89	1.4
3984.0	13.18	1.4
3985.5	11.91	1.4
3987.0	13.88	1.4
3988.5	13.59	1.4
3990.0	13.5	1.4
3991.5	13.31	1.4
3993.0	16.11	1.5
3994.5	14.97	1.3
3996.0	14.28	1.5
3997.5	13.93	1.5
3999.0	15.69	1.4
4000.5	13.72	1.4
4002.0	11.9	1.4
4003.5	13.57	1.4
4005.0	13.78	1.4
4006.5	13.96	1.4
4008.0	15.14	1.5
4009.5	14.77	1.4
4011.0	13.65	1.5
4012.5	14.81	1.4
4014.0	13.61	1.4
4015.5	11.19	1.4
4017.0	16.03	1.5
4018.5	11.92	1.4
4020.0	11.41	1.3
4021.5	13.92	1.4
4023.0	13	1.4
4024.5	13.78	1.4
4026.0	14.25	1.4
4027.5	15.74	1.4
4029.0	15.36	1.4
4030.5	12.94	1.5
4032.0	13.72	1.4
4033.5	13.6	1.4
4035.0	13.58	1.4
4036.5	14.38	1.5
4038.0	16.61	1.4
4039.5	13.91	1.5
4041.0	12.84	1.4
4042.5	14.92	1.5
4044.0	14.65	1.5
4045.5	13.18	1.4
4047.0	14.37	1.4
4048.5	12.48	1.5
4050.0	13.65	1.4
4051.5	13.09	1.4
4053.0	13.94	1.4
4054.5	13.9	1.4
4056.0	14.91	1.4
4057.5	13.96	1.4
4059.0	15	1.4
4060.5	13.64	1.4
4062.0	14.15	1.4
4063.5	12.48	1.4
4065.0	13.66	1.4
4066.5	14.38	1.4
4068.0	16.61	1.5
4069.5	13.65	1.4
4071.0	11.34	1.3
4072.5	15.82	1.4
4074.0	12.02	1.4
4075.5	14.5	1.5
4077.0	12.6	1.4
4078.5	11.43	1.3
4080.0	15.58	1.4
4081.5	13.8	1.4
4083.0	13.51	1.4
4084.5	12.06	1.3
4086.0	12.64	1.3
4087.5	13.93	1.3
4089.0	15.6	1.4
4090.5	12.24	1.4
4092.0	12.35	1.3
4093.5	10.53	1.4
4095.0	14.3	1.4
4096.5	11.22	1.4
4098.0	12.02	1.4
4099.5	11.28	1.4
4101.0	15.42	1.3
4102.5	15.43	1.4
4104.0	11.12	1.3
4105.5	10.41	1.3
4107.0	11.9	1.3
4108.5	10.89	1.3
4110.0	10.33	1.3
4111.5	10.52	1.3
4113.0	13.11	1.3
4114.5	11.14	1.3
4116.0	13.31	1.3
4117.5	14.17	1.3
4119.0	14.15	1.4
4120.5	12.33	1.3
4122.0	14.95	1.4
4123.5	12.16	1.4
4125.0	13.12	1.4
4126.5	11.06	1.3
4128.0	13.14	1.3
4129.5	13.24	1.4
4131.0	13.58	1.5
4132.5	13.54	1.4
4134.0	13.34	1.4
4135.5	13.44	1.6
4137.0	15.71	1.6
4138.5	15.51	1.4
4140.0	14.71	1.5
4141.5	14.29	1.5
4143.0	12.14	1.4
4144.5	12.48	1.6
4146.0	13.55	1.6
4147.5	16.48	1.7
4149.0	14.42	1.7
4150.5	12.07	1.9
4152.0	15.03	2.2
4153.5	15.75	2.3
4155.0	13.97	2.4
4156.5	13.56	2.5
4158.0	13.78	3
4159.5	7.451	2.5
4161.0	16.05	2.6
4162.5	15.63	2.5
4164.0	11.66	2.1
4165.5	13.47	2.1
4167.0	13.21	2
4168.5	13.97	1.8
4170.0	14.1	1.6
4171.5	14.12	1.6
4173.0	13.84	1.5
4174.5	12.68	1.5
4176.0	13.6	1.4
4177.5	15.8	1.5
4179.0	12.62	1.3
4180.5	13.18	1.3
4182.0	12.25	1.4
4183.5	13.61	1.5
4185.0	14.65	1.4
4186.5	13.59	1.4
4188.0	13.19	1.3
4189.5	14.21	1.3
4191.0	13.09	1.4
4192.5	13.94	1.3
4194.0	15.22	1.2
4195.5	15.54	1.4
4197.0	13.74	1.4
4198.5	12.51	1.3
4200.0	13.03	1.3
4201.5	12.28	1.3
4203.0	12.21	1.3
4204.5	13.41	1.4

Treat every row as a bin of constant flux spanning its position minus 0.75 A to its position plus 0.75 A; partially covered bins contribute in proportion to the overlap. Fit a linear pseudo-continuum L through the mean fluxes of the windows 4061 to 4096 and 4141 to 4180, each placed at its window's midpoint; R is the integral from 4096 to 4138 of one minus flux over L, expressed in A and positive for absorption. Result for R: 2.5 A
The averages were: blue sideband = 13.4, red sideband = 13.7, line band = 12.7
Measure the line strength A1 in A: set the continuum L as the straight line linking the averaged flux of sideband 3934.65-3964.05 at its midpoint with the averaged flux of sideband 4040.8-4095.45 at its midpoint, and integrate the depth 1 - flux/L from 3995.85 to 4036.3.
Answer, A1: -3.6 A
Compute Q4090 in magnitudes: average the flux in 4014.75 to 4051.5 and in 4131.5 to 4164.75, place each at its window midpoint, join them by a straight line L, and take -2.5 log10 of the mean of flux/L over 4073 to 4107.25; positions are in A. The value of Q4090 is 0.07 mag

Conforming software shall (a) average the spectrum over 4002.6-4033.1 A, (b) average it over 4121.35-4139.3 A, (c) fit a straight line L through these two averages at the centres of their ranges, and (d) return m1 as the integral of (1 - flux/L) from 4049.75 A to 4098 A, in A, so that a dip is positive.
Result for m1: 0.7 A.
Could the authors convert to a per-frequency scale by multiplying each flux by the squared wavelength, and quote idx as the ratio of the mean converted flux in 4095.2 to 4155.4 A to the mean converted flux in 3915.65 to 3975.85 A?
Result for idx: 1.3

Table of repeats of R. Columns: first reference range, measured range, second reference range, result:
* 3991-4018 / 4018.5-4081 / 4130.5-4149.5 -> 1.1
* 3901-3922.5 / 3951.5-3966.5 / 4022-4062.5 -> 2.5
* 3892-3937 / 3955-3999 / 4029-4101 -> 3.7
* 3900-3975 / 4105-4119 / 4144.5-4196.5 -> 1.4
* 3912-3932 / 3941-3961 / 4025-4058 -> 1.1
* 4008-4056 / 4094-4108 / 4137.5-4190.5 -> 1.3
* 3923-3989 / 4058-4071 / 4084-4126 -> -2.0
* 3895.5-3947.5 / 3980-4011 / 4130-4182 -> -3.1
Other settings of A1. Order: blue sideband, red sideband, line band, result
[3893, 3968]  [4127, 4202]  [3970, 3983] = 1.42 A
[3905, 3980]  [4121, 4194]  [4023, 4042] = -2.87 A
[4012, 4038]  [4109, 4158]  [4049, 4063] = -0.29 A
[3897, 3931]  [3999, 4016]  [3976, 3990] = 1.20 A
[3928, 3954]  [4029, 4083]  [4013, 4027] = -0.29 A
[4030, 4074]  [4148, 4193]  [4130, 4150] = -0.50 A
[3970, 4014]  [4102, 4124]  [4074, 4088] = -0.81 A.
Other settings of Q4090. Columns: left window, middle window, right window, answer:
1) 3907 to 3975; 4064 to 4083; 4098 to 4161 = -0.09 mag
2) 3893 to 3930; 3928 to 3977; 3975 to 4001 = 0.21 mag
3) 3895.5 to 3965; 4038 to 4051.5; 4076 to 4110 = -0.12 mag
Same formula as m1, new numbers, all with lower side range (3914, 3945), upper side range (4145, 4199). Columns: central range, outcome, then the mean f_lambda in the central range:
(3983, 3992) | -0.93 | 13.2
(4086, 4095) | -0.05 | 13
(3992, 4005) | -2.36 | 14.2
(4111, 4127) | 0.54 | 12.8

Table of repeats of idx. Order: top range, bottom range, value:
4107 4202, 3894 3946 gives 1.28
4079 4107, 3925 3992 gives 1.23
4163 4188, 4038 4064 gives 1.03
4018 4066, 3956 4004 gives 1.22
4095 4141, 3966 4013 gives 1.10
